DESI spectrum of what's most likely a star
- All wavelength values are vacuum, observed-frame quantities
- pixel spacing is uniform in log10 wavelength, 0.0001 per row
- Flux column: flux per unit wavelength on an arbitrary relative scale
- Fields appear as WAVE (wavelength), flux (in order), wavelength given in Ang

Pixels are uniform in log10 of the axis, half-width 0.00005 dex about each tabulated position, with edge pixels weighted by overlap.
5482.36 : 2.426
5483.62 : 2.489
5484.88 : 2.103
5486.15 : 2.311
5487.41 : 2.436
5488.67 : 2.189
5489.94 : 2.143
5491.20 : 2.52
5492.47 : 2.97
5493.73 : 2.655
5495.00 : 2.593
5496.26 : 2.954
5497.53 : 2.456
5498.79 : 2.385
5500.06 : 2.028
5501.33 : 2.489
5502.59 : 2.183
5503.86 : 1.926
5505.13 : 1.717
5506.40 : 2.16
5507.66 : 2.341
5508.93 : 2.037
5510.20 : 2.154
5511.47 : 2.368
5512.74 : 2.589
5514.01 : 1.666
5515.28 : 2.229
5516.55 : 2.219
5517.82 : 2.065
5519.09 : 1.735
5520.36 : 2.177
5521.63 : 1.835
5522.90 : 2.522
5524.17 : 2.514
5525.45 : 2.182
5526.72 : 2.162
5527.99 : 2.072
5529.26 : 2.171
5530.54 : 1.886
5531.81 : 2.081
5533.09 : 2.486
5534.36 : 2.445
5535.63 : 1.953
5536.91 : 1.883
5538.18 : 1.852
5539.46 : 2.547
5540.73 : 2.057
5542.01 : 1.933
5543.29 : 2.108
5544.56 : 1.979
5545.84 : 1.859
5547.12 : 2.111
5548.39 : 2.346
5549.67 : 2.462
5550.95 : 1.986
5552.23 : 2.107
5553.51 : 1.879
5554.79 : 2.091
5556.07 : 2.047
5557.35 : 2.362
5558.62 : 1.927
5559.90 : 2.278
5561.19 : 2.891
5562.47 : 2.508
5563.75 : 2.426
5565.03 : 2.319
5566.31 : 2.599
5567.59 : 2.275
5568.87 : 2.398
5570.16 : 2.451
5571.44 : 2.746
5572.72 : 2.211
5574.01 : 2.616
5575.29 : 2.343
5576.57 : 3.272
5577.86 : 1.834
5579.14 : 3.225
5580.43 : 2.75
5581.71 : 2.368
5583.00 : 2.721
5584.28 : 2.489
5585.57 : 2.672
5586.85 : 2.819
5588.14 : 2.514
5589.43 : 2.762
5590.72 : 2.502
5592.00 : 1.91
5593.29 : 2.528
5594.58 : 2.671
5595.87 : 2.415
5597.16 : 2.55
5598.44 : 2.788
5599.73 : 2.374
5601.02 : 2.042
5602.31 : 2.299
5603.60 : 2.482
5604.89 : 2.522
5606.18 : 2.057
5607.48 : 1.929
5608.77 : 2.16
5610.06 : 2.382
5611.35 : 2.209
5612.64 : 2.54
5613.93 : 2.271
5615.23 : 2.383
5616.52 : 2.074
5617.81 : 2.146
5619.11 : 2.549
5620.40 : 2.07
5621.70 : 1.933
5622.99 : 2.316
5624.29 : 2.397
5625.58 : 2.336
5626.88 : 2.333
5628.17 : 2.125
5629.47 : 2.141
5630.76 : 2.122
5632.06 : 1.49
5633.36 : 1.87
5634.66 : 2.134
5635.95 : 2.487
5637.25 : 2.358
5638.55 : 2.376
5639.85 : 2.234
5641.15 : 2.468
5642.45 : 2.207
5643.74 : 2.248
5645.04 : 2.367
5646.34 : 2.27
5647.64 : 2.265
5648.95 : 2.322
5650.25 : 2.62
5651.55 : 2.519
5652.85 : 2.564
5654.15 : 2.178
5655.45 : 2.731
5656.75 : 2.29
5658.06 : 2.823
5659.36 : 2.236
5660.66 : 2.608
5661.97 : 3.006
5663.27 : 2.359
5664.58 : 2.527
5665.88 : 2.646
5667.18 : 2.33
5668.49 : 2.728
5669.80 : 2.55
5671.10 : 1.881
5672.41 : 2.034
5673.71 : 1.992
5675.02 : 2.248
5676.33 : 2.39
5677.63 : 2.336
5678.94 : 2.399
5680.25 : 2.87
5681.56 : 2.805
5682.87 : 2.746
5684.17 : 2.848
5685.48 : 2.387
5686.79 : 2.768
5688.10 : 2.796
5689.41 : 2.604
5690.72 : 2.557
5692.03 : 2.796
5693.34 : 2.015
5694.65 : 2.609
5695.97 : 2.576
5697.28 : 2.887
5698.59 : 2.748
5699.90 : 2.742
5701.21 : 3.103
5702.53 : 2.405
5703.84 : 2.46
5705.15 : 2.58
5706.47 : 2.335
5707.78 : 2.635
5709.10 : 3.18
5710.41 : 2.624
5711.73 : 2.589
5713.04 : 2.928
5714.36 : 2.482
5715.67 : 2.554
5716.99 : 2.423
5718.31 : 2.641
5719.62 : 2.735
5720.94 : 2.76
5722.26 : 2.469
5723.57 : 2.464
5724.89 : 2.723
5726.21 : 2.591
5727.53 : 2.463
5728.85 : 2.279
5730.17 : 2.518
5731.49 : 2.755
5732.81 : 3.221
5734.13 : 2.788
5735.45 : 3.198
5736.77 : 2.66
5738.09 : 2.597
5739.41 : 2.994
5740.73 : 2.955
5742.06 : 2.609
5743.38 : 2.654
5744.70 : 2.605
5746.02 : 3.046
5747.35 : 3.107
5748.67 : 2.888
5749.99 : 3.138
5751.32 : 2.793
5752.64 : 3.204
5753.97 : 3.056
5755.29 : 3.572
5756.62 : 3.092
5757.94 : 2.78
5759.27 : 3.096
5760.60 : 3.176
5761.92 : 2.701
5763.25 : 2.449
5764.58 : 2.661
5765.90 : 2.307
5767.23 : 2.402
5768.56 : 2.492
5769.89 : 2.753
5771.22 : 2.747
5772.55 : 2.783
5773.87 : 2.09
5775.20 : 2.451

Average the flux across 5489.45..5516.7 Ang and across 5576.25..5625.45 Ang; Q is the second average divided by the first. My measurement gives 1.0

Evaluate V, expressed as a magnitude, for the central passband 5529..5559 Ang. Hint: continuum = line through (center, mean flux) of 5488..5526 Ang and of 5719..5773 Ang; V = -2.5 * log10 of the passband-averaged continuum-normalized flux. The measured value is 0.12 mag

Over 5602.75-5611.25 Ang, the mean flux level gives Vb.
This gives 2.25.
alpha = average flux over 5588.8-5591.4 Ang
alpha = 2.62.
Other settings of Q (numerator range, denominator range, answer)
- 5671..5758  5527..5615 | 1.15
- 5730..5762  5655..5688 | 1.17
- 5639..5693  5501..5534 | 1.15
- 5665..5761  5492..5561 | 1.23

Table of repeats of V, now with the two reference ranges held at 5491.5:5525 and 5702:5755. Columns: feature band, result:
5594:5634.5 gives 0.11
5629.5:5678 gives 0.10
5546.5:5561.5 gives 0.08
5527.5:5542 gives 0.10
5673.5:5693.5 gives 0.03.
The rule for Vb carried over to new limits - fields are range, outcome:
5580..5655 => 2.34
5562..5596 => 2.53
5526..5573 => 2.21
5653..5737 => 2.59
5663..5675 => 2.33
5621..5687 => 2.37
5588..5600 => 2.51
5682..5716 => 2.65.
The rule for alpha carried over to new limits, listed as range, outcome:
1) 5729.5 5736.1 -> 2.89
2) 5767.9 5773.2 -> 2.69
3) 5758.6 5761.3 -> 3.13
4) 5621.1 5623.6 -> 2.13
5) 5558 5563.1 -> 2.4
